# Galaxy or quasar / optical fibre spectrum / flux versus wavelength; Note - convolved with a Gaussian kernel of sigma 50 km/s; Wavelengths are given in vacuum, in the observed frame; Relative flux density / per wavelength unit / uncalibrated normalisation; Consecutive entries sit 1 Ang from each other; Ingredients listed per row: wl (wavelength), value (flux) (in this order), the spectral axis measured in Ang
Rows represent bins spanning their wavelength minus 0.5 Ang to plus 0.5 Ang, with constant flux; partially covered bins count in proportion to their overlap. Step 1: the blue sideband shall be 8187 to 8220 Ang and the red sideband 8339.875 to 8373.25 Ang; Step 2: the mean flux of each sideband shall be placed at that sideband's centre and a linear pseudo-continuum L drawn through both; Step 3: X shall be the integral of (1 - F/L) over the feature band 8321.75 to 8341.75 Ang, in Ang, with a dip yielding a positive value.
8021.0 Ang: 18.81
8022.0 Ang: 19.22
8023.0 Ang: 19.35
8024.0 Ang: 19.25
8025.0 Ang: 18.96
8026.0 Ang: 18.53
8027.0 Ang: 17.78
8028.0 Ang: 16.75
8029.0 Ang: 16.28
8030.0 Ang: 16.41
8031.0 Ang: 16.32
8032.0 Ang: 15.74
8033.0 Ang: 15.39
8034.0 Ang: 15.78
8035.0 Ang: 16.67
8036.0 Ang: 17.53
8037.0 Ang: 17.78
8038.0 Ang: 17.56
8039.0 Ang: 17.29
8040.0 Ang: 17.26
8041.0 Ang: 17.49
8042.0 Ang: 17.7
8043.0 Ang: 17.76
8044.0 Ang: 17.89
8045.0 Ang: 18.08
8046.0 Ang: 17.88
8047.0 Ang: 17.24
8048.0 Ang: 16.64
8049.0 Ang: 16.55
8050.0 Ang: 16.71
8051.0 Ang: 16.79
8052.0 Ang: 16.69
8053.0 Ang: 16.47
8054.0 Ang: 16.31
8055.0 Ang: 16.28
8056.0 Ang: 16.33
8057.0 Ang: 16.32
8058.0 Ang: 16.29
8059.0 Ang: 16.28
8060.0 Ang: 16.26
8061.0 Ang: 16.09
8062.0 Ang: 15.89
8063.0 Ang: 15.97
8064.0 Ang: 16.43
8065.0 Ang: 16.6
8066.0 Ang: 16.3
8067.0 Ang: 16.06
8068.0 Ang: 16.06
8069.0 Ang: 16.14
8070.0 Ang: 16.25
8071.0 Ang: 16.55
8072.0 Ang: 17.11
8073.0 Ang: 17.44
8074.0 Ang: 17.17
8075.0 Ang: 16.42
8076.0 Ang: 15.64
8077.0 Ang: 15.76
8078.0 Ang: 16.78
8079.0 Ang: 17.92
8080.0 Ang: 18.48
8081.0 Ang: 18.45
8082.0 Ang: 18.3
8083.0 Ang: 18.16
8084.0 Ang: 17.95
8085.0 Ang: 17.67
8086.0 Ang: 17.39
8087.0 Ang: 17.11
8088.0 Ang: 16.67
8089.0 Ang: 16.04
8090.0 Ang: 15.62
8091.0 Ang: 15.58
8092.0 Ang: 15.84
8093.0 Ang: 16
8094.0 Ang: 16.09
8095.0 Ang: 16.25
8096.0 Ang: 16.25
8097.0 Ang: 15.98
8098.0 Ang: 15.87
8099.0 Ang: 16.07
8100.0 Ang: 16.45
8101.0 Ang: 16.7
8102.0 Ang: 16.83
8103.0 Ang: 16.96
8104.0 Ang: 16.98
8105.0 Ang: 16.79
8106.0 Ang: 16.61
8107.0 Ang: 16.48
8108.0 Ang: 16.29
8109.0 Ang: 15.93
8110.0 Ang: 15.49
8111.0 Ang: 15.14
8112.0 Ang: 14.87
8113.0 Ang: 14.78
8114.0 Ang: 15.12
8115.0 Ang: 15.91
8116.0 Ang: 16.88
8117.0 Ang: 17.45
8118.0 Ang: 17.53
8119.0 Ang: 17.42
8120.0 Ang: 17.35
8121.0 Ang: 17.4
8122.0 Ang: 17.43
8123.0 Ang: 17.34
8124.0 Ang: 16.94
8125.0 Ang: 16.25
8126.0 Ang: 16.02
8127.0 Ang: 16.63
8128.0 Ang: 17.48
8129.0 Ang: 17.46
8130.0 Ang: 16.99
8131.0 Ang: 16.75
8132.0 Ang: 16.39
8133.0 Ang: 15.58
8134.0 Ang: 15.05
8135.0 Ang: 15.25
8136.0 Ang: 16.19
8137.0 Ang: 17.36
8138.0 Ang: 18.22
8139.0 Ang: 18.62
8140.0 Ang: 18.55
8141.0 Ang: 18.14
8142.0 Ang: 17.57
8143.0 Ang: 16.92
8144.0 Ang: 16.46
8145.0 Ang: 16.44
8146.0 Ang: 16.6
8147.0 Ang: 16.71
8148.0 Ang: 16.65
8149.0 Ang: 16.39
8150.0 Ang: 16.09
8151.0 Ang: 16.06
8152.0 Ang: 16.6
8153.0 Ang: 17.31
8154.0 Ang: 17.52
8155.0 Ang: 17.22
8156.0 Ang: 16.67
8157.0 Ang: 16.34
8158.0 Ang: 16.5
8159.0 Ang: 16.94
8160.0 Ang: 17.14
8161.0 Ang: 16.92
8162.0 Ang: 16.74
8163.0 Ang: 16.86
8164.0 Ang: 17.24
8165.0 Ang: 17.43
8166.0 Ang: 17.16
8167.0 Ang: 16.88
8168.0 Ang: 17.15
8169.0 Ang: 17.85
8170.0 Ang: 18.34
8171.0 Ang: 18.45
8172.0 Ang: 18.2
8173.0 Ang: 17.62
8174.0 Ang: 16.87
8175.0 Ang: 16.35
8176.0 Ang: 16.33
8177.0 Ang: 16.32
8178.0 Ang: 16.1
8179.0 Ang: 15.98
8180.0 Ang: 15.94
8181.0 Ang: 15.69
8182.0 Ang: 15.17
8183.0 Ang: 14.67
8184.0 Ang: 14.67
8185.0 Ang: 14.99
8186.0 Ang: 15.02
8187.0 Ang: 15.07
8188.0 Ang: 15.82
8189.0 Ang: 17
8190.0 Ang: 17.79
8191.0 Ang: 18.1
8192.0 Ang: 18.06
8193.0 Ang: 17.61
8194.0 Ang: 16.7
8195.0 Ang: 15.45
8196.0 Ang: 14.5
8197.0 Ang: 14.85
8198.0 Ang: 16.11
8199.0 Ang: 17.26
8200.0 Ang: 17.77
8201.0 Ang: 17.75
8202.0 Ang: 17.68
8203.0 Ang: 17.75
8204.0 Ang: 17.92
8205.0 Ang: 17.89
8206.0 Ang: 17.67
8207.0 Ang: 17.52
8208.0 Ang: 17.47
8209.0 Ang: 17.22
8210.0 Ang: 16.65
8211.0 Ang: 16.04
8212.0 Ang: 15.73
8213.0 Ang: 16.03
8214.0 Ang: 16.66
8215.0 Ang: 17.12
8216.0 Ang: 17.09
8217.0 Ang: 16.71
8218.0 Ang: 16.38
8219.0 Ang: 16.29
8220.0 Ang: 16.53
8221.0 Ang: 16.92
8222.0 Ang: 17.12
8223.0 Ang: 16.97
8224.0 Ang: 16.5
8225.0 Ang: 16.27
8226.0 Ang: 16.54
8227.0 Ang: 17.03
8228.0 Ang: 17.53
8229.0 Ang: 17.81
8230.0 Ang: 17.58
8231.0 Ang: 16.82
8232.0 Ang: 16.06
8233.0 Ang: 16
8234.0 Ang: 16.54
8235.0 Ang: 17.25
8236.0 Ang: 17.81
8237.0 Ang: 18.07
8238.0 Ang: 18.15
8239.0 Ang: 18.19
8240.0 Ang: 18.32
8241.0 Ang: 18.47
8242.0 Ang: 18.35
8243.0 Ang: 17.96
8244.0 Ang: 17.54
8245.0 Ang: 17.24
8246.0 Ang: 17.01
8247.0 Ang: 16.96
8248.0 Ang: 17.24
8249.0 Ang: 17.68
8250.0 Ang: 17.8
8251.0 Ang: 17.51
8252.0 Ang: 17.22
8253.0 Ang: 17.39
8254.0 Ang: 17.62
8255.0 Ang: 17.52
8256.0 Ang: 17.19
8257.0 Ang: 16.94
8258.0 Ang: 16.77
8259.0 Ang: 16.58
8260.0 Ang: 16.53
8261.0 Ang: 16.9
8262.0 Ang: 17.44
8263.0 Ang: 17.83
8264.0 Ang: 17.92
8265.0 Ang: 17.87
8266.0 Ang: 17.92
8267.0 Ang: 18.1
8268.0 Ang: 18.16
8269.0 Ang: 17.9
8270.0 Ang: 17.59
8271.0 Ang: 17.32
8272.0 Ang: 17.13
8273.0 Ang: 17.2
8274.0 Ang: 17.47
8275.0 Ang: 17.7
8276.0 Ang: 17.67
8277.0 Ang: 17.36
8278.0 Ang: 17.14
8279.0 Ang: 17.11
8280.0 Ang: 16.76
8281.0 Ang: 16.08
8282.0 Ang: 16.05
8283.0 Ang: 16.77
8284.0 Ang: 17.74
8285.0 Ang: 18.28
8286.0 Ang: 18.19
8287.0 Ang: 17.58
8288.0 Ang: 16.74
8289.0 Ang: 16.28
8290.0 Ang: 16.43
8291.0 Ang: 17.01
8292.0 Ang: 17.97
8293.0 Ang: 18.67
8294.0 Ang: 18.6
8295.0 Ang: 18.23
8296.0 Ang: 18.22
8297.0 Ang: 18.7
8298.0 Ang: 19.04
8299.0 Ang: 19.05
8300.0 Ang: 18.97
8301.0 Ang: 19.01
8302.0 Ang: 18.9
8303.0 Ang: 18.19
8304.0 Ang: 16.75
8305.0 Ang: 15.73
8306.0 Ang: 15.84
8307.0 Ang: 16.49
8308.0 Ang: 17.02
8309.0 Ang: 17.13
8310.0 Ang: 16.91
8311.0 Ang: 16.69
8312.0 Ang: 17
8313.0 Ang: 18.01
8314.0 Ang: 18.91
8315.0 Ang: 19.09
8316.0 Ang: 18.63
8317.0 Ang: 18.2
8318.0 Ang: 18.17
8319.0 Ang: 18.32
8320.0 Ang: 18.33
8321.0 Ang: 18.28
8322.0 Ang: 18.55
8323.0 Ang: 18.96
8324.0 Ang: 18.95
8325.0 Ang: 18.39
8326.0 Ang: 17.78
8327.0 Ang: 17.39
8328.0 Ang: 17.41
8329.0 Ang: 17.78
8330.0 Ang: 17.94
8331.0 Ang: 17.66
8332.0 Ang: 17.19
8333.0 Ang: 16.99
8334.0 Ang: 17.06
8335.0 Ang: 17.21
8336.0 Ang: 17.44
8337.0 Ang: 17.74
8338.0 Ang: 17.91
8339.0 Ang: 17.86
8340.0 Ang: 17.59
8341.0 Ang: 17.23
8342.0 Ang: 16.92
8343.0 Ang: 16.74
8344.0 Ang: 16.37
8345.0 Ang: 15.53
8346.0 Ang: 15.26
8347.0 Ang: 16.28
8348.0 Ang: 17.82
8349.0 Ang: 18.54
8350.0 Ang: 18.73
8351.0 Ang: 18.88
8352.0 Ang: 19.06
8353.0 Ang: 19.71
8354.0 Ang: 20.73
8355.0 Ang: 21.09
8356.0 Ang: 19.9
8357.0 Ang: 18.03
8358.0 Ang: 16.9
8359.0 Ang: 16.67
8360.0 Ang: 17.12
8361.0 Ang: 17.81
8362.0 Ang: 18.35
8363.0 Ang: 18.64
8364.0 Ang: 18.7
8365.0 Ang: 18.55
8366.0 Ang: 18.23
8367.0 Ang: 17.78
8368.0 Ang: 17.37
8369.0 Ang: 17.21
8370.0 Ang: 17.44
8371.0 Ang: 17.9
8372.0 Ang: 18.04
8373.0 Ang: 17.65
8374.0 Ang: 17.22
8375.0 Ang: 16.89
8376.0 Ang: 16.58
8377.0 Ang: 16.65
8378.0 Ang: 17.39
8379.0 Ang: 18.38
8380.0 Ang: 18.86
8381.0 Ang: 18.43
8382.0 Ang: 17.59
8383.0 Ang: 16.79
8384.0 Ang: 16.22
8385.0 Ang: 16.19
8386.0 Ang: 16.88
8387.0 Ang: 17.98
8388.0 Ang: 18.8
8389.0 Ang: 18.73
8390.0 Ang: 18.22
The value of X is 0.0 Ang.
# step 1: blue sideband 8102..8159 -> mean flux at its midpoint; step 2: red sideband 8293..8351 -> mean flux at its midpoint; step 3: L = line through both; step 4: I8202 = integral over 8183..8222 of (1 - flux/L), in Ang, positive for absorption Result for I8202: 0.96 Ang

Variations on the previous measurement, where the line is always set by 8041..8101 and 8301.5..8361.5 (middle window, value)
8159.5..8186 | 0.8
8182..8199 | 1.1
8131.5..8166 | 0.4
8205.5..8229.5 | 0.7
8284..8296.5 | -0.1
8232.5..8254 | -0.2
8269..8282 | 0.3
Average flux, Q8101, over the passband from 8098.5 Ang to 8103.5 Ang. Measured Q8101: 16.6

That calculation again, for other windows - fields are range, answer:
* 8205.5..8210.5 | 17.3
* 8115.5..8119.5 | 17.3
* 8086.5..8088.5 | 16.9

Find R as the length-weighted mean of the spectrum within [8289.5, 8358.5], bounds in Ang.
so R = 17.9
